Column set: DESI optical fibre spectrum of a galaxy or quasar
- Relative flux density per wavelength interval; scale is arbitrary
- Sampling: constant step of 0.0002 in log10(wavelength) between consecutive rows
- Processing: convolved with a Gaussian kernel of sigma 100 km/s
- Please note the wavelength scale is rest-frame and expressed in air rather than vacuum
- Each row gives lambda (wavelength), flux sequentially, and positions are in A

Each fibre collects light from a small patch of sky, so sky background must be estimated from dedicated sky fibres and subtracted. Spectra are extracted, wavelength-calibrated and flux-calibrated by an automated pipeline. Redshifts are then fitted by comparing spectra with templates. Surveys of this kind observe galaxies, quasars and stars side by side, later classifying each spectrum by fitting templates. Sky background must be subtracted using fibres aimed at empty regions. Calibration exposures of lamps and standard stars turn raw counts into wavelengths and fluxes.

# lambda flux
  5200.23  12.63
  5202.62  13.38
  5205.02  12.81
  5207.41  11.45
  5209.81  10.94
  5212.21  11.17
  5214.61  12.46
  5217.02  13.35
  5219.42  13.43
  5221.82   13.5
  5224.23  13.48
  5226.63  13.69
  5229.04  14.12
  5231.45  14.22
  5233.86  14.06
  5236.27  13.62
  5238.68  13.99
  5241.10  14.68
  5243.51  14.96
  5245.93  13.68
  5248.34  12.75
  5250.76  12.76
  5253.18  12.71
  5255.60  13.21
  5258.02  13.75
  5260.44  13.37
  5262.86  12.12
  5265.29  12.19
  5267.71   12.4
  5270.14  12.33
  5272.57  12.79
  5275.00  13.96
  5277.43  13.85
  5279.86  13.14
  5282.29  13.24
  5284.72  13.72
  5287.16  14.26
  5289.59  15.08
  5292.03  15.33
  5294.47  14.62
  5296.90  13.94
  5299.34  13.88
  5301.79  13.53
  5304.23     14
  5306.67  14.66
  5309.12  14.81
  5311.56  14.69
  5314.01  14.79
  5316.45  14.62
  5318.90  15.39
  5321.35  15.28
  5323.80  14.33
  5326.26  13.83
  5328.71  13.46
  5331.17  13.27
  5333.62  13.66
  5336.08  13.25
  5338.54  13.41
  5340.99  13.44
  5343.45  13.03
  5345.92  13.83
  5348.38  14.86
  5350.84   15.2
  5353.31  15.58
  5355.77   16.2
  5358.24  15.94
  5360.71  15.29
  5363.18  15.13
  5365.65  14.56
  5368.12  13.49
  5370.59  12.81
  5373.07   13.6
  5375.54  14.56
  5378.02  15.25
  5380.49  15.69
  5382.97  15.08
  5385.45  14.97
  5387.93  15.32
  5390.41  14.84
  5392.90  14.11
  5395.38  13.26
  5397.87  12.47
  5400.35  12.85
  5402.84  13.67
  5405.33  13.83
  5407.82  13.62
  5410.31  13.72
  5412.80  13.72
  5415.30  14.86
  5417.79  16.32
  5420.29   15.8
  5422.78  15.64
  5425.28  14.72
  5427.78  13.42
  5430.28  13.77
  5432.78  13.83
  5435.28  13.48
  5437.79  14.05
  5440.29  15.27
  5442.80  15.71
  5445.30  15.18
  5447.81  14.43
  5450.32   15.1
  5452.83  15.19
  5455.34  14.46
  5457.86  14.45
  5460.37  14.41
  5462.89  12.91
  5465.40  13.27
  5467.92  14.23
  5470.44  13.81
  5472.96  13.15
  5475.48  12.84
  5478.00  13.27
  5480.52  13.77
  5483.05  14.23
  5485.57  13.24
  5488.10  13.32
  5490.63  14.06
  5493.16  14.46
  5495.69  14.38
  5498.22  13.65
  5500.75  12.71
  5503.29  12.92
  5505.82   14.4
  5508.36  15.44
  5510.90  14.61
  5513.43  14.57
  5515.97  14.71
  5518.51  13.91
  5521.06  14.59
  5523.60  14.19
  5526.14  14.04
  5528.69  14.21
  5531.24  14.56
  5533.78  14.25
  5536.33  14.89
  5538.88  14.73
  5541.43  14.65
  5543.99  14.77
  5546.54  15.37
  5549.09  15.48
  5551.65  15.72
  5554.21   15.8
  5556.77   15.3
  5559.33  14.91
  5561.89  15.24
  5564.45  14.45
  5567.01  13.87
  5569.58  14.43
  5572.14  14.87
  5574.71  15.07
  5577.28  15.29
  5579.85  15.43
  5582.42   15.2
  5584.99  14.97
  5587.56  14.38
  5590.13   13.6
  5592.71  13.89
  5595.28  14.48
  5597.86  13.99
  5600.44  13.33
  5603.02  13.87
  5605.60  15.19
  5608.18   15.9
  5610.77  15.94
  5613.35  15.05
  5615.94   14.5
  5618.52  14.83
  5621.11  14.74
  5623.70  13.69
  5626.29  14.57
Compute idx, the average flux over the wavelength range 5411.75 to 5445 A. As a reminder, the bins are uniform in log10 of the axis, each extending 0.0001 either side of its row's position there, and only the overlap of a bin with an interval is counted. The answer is 14.7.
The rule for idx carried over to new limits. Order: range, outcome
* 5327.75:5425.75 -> 14.4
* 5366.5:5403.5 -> 14.1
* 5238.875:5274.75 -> 13.2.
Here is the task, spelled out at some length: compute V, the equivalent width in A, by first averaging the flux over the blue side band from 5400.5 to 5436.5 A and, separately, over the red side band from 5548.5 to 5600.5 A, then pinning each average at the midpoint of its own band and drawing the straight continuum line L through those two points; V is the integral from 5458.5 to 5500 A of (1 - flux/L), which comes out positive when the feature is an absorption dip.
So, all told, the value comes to 2.2 A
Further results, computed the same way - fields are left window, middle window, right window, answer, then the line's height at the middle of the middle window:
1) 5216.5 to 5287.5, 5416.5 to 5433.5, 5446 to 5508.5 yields -1.3 A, 13.8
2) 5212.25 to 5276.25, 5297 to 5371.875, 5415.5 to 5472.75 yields -2.6 A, 13.9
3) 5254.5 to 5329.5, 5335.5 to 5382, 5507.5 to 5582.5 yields -1.2 A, 14.1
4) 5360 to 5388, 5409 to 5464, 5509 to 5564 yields 0.4 A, 14.7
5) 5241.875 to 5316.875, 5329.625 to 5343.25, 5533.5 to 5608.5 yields 0.5 A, 13.9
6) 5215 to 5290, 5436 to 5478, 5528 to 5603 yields 0.1 A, 14.3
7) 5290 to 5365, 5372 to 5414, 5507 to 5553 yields 1.1 A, 14.5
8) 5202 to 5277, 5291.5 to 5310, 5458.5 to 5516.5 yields -1.4 A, 13.3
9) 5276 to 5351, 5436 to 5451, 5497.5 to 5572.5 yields -0.5 A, 14.4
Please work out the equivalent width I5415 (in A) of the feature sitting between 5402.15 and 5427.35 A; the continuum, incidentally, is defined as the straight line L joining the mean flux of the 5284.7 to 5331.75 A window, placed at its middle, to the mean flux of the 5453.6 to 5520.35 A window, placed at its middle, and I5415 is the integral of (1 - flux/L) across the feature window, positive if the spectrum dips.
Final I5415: -0.83 A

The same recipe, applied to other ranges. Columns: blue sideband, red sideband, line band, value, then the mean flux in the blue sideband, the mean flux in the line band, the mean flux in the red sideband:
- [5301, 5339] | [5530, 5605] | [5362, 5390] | -0.5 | 14.2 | 14.6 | 14.7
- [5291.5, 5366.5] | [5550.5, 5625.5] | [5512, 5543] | 0.5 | 14.4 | 14.4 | 14.8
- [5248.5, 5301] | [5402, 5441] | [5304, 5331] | -1.6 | 13.4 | 14.5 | 14.4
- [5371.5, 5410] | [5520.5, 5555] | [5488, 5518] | 1.1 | 14.2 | 14.1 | 14.8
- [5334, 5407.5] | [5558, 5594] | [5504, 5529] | 0.2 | 14.3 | 14.4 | 14.7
